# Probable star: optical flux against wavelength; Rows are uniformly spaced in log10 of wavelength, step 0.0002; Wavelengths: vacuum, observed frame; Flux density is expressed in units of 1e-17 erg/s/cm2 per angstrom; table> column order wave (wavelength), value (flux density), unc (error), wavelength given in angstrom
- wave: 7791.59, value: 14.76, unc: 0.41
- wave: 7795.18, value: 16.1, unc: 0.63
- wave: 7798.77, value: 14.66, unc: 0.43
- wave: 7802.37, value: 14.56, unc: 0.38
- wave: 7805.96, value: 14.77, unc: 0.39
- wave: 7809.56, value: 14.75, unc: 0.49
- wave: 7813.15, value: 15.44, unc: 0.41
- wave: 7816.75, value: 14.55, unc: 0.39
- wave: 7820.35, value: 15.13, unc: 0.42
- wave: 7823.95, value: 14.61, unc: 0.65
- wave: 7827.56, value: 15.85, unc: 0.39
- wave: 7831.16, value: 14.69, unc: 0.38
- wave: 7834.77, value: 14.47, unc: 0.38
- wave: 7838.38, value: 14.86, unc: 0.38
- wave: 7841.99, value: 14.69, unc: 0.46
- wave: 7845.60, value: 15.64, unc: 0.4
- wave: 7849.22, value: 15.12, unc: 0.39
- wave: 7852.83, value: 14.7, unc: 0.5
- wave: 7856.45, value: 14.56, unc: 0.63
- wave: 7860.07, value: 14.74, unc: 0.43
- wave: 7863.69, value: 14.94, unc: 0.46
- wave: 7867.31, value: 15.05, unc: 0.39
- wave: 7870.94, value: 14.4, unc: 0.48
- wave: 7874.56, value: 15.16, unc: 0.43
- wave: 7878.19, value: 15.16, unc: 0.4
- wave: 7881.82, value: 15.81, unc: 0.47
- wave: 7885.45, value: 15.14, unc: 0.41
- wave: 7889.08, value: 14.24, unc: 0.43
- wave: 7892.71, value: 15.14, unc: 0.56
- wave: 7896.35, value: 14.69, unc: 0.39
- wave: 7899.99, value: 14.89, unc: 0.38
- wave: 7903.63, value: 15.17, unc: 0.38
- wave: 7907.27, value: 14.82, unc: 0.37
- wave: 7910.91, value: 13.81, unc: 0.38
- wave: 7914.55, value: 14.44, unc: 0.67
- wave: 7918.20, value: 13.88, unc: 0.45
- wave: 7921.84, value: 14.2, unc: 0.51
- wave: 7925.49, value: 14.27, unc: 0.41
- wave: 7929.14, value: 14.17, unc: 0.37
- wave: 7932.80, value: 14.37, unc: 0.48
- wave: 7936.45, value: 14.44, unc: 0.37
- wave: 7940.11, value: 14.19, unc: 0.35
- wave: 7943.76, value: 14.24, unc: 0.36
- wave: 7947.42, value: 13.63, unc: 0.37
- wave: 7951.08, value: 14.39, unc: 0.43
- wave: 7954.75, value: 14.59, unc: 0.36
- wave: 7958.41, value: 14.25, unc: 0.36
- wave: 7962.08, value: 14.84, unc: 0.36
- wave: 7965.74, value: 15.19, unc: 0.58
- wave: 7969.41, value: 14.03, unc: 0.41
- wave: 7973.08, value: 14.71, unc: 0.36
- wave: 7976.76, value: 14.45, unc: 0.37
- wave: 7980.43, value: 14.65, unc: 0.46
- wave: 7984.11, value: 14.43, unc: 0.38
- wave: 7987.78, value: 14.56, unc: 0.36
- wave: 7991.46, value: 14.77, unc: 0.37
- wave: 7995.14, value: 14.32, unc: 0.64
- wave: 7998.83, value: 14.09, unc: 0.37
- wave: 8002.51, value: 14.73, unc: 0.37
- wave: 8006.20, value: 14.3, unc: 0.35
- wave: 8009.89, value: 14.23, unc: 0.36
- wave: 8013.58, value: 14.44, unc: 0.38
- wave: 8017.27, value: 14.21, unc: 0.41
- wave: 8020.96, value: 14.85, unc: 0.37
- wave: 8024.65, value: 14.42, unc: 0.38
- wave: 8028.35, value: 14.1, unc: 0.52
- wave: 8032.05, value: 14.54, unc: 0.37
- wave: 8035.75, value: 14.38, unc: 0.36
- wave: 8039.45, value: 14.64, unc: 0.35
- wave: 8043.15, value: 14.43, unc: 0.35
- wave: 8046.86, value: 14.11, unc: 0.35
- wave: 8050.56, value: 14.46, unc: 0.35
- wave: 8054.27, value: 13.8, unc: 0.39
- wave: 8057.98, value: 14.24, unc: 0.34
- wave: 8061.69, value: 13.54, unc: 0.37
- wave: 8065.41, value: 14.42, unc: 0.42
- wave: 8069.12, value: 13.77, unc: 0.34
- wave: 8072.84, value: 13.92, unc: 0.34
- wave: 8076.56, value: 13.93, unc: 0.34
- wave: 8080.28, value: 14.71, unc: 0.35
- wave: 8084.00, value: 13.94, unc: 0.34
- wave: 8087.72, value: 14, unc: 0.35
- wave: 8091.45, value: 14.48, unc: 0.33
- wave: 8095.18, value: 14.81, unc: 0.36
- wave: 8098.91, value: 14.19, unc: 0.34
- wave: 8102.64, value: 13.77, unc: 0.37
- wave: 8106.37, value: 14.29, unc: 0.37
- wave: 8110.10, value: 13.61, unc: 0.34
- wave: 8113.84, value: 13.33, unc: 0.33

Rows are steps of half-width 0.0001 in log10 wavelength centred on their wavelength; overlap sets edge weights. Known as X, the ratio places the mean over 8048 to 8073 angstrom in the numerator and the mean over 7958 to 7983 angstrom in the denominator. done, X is 1.0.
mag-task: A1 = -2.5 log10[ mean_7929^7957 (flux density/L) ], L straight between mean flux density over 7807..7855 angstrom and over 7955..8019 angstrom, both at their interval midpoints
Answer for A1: 0.03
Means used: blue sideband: 15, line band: 14.3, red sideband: 14.5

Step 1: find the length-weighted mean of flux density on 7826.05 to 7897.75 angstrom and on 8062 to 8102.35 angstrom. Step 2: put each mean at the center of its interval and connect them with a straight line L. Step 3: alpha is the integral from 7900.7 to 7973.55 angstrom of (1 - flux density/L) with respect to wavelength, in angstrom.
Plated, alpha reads 1.5 angstrom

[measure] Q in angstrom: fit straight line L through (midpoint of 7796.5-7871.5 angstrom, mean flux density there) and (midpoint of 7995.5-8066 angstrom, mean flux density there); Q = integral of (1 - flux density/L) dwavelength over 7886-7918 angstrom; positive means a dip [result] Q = 0.1 angstrom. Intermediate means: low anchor 14.9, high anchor 14.3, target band 14.6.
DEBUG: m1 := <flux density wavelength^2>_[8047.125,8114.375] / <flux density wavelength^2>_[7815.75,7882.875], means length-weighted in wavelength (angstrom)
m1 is 1.0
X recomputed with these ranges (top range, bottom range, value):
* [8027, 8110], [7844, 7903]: 0.95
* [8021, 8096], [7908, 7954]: 1.00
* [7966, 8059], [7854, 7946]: 0.98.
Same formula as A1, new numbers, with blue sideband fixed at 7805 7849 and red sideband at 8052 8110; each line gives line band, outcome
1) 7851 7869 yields 0.004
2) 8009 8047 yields -0.010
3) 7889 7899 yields -0.003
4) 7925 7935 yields 0.026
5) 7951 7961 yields 0.007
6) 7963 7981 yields -0.011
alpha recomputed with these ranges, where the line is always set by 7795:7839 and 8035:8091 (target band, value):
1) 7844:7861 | -0.2 angstrom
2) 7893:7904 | -0.2 angstrom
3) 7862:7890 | -0.5 angstrom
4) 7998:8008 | 0.0 angstrom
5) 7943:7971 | 0.2 angstrom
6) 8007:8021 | -0.1 angstrom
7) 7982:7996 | -0.1 angstrom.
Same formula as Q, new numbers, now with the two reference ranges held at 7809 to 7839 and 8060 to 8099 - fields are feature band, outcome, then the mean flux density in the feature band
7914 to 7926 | 0.4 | 14.2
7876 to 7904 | -0.5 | 15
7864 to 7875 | 0.0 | 14.8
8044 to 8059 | 0.1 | 14.2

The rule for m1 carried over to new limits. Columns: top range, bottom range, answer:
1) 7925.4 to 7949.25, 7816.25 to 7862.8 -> 0.98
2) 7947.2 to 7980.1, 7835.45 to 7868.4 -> 1.00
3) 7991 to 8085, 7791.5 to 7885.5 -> 1.00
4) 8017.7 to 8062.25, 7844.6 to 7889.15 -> 1.00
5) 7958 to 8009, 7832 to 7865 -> 1.01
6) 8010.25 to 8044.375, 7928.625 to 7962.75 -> 1.03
